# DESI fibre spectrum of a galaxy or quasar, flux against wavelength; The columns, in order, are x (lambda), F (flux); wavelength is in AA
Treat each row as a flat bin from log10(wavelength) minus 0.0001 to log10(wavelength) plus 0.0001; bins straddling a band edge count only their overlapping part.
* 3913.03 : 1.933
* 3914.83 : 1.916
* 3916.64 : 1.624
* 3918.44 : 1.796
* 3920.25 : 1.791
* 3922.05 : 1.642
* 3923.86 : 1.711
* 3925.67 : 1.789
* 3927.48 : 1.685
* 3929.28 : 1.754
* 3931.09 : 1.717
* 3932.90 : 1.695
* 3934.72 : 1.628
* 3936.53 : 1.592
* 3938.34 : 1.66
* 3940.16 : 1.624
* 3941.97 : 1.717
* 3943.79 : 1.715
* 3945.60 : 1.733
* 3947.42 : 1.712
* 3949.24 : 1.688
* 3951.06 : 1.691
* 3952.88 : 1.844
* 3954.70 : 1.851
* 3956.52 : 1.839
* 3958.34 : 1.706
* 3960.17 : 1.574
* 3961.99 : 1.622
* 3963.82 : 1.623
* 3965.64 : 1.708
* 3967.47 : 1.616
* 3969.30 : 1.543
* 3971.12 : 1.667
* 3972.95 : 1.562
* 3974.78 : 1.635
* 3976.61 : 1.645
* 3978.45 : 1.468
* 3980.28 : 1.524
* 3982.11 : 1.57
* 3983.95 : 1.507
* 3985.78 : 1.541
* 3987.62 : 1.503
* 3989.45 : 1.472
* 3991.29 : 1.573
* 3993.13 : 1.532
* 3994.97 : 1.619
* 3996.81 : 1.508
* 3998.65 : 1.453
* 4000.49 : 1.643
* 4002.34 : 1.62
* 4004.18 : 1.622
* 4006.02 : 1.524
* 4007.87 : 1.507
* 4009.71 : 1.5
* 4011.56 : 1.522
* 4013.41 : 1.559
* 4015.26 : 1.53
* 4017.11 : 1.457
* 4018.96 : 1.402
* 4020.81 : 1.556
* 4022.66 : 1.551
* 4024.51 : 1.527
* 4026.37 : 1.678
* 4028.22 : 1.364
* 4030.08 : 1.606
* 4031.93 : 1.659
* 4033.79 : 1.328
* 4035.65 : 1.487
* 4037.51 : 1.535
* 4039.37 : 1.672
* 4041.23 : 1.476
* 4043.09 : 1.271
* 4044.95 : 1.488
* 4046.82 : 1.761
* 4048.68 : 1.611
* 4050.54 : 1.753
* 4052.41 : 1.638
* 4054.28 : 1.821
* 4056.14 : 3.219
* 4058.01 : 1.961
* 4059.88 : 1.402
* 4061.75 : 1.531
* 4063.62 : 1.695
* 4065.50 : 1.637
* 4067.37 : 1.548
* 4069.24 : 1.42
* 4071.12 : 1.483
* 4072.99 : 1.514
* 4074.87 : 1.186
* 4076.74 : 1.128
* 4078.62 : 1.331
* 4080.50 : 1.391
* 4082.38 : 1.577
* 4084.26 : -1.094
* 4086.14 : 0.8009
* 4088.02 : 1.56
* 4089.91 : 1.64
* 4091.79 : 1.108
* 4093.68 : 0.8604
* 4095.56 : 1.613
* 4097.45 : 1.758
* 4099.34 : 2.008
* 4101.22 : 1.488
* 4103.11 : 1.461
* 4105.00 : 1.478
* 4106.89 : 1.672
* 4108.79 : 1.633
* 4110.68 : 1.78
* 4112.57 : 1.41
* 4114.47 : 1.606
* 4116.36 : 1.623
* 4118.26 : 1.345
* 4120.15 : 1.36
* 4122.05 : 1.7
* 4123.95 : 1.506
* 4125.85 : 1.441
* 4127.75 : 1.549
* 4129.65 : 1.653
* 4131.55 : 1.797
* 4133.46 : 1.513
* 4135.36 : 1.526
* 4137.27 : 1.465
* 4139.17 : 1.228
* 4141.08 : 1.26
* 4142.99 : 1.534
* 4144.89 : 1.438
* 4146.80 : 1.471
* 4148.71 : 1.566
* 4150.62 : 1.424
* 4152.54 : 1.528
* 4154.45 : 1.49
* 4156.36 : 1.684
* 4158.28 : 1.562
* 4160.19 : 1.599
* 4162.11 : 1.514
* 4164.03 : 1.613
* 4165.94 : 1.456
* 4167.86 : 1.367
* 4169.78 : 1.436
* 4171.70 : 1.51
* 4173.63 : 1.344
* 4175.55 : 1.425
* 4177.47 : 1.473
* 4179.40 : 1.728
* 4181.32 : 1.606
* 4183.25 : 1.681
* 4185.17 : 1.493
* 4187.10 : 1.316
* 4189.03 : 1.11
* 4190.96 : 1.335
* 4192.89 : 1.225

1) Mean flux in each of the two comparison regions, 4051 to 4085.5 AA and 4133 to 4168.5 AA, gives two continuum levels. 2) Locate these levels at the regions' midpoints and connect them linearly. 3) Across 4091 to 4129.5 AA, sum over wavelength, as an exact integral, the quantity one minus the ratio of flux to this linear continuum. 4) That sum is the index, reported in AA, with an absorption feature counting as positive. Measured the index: -1.3 AA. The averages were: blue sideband 1.46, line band 1.52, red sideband 1.49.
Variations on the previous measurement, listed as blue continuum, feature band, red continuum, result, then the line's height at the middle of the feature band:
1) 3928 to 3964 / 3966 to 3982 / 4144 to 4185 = 0.9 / 1.68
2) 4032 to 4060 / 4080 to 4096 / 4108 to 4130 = 5.8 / 1.61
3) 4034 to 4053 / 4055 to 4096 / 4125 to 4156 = 4.1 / 1.54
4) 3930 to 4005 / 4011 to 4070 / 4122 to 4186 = -1.2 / 1.58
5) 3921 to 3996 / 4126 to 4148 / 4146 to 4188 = 0.6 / 1.53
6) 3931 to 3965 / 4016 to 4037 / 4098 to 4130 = 1.6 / 1.64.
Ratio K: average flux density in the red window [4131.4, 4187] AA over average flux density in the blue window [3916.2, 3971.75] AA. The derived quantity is 0.88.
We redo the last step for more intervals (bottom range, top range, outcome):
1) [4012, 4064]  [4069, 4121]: 0.84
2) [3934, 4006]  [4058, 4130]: 0.88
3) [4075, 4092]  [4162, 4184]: 1.43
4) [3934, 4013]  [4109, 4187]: 0.94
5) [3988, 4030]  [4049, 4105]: 0.95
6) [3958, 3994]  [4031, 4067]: 1.06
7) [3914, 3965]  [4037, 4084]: 0.91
